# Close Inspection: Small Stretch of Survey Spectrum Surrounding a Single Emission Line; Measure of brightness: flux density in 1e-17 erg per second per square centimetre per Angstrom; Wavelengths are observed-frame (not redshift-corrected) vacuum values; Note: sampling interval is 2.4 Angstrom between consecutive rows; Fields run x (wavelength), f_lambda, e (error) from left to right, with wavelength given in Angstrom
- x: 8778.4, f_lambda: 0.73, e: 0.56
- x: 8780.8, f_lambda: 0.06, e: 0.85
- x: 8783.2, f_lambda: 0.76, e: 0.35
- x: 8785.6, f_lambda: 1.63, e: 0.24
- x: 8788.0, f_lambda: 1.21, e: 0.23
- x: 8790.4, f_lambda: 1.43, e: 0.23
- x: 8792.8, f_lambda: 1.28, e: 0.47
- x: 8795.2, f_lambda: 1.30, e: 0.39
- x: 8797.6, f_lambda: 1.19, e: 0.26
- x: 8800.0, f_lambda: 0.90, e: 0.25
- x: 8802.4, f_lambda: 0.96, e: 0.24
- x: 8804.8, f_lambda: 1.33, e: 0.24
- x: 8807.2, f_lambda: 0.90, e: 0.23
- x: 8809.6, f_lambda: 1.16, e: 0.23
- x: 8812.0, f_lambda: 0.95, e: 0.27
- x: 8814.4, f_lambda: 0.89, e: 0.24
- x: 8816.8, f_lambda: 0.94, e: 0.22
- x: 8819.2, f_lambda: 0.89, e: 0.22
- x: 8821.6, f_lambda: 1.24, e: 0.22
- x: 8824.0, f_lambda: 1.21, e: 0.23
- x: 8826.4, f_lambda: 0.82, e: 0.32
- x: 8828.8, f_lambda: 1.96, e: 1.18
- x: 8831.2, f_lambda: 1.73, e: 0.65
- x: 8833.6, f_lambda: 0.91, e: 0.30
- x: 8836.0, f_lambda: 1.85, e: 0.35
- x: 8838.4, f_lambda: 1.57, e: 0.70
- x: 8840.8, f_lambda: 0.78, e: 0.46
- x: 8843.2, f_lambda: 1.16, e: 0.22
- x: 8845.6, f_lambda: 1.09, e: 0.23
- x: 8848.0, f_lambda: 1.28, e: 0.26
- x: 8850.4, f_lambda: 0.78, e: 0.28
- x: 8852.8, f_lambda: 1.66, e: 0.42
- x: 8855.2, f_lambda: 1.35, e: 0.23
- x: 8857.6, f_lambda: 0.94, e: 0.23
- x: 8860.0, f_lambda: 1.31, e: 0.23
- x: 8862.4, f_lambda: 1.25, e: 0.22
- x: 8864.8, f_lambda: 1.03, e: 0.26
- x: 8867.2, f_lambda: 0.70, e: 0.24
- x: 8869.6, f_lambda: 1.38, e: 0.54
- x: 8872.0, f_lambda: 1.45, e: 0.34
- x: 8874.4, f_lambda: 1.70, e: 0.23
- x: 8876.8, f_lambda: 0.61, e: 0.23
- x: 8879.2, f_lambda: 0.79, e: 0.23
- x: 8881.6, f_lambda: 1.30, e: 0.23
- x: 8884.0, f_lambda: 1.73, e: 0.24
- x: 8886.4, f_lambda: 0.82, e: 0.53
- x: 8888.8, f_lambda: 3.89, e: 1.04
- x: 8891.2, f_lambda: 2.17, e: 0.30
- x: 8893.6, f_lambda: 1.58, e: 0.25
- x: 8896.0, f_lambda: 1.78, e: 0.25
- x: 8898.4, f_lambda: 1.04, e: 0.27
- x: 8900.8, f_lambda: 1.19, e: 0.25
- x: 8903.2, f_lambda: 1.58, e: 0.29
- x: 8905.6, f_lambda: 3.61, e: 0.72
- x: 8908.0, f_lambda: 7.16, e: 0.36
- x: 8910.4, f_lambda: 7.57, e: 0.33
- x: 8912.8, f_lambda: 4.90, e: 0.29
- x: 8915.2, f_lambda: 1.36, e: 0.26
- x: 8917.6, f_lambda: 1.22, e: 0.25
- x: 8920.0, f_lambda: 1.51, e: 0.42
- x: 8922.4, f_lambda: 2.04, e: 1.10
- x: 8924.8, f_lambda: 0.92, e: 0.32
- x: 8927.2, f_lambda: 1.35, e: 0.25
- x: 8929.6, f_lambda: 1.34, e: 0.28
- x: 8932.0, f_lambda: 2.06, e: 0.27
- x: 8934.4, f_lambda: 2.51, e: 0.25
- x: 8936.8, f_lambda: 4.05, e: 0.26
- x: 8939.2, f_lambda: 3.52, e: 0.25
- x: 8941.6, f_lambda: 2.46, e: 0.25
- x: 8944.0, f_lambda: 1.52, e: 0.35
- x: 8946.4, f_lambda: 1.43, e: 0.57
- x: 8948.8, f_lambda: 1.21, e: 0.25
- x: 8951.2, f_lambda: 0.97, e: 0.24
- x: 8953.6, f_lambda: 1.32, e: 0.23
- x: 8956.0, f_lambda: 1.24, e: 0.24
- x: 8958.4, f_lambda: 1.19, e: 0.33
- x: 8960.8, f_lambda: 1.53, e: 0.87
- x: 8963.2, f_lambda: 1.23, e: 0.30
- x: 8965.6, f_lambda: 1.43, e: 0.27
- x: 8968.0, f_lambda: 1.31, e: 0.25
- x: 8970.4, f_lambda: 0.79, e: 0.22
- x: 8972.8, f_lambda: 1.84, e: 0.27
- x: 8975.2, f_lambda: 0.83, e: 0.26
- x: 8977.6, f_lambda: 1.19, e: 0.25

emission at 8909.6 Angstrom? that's H-alpha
